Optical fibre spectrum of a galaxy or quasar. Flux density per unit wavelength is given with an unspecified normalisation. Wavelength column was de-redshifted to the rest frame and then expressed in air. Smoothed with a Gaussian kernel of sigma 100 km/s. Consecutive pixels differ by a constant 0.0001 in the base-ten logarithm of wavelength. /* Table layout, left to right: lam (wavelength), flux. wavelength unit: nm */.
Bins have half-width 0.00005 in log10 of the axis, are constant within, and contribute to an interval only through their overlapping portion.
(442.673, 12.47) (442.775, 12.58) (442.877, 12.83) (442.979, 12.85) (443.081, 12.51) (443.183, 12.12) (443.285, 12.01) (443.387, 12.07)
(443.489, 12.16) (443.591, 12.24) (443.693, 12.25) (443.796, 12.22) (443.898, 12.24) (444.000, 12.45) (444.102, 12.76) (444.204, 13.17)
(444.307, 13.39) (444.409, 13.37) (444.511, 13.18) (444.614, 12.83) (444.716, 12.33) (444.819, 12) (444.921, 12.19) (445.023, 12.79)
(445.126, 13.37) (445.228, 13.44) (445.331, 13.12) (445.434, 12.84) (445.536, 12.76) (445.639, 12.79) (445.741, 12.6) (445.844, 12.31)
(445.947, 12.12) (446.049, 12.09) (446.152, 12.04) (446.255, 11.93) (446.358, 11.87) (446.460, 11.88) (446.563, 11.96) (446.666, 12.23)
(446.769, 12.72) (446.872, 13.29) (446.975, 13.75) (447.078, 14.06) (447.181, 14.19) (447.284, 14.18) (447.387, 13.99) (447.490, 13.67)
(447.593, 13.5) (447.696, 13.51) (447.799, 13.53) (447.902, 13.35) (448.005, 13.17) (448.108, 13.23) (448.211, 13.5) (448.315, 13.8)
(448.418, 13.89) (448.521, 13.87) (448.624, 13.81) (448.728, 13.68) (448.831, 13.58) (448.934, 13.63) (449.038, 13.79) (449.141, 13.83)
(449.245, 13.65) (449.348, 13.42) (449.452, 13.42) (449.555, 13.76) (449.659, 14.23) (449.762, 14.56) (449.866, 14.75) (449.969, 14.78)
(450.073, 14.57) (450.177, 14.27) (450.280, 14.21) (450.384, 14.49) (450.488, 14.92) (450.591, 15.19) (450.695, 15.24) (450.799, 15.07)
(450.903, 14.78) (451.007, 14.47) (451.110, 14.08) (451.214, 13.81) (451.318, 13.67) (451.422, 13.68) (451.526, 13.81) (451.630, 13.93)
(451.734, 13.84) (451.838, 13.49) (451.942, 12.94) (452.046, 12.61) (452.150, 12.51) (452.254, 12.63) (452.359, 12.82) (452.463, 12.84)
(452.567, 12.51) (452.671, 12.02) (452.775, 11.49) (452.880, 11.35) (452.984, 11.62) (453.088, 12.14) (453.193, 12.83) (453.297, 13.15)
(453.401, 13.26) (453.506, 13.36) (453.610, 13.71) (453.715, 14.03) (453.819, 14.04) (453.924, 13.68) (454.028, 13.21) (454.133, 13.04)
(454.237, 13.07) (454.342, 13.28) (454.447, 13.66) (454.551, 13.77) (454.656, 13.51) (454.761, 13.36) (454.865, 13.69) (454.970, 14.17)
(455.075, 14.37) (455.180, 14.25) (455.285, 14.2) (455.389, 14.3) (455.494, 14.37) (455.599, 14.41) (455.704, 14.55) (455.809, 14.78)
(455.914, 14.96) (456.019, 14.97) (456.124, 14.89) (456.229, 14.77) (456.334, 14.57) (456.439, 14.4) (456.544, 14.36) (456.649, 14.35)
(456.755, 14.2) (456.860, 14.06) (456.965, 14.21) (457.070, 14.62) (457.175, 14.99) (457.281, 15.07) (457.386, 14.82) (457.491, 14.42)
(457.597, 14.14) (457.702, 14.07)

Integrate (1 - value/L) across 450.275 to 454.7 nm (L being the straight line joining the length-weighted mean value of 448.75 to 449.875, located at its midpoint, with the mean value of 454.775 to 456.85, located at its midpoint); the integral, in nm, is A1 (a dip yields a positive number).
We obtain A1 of 0.22 nm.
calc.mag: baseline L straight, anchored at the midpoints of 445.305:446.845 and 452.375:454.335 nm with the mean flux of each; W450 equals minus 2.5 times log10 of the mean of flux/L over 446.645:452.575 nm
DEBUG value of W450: -0.10 mag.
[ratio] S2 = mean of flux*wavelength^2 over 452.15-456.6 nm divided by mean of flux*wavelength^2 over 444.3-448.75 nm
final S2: 1.1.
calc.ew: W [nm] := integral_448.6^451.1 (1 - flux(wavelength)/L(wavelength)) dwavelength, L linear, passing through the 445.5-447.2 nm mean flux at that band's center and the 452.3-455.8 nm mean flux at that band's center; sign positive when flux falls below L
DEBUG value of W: -0.26 nm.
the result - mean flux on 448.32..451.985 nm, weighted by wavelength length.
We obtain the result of 14.1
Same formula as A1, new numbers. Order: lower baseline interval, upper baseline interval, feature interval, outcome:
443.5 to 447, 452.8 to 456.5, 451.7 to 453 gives 0.09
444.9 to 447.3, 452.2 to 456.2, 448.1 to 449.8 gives -0.10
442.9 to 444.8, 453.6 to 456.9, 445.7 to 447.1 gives 0.05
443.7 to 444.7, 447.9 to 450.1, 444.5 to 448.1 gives 0.10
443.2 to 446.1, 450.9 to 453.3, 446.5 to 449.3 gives -0.16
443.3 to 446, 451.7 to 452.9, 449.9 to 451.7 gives -0.26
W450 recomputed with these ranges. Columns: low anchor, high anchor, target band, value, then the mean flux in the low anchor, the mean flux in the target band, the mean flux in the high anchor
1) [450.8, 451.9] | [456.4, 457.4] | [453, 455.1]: 0.06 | 14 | 13.4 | 14.5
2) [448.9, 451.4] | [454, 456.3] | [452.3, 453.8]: 0.12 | 14.3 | 12.7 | 14.1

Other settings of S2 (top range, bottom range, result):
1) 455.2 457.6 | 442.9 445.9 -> 1.21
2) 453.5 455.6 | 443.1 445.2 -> 1.15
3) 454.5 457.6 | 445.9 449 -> 1.13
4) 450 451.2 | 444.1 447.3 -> 1.17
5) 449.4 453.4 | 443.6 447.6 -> 1.09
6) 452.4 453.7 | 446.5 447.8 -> 0.96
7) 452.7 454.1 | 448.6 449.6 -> 0.96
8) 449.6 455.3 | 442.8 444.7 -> 1.12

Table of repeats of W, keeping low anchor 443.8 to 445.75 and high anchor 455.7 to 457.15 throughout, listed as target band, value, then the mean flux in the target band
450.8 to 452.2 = 0.01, 13.7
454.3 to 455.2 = 0.03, 13.8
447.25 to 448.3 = -0.02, 13.6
